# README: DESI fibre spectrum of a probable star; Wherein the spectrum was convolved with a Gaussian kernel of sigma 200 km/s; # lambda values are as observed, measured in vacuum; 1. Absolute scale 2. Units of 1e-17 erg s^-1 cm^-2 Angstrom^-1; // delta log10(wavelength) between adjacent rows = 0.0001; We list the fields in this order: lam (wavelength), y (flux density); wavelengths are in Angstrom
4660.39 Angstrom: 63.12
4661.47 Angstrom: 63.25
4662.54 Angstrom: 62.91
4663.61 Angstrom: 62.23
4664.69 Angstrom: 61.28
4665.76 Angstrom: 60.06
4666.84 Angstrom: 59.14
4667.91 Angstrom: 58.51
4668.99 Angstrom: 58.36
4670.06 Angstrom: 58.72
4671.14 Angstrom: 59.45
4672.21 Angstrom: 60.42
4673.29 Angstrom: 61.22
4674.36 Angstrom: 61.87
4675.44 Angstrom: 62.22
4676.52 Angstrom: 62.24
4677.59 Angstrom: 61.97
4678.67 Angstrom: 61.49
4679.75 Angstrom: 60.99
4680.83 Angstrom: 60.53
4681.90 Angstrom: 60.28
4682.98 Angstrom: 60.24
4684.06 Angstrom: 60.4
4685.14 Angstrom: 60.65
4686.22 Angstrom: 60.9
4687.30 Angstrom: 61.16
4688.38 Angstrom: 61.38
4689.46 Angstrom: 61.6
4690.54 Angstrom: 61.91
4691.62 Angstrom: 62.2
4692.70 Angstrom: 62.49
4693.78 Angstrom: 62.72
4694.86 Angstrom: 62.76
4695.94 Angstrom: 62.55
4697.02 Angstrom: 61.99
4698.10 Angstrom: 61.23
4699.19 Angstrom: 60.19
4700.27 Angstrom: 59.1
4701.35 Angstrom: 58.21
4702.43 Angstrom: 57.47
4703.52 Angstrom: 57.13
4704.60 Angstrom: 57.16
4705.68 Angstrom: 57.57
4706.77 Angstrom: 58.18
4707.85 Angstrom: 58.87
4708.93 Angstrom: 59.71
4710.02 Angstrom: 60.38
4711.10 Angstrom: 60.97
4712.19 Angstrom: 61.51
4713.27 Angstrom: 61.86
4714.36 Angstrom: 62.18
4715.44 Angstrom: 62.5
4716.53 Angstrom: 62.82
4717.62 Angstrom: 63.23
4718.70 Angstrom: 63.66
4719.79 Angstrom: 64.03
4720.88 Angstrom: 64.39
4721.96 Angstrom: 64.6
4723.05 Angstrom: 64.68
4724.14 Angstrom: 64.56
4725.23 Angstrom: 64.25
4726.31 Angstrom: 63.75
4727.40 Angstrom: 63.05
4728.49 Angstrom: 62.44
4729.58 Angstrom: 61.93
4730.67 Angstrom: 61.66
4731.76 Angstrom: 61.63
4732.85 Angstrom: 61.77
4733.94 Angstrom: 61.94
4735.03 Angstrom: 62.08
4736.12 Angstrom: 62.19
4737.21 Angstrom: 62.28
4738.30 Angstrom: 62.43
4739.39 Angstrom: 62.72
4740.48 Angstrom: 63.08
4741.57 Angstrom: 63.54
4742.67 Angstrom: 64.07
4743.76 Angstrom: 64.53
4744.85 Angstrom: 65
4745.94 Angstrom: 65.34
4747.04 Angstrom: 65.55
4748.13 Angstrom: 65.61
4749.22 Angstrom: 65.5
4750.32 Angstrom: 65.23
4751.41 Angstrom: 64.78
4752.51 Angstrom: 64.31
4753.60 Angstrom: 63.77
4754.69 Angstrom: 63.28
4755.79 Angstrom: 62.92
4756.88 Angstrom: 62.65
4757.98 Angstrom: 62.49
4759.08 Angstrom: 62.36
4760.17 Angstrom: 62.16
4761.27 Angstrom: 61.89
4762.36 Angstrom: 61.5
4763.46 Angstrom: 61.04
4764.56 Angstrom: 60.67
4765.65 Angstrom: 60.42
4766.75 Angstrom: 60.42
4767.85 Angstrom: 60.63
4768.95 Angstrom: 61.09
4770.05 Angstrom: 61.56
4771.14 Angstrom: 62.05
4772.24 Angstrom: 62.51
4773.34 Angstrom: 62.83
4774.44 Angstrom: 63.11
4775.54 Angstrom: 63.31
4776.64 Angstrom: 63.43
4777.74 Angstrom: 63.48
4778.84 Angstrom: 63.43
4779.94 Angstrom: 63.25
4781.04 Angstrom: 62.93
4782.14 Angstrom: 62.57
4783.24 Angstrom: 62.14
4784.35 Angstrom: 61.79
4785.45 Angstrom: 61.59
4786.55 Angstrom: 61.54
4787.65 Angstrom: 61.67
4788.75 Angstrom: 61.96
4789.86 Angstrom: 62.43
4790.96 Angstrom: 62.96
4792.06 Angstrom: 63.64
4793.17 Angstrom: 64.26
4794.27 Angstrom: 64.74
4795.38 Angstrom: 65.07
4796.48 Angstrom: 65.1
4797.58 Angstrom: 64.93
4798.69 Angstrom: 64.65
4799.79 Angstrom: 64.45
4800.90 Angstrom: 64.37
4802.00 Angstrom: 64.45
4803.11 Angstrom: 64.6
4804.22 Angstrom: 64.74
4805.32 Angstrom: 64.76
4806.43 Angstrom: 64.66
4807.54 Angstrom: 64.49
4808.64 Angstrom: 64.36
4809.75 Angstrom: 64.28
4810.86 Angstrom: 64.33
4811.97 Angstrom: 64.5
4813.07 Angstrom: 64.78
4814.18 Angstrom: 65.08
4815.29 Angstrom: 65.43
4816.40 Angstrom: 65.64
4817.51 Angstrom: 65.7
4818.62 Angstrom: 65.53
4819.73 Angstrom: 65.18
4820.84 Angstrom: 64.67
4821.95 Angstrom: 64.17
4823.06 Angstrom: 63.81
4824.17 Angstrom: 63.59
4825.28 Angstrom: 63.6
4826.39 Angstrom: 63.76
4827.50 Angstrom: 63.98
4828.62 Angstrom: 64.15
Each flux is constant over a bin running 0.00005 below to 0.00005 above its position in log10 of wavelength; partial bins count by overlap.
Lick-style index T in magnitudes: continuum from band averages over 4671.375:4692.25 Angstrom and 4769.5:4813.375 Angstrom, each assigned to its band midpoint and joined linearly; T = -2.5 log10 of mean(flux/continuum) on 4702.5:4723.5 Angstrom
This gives 0.01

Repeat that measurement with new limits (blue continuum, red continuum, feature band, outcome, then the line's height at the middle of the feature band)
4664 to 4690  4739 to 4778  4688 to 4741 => 0.00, 61.7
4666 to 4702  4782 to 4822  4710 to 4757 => -0.02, 62.2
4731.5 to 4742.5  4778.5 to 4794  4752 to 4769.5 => 0.01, 62.5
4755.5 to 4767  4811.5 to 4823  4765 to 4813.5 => 0.00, 63.4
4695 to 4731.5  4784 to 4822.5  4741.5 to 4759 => -0.03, 62.6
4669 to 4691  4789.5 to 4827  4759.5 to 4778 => 0.03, 63.4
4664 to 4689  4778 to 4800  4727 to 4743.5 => -0.01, 62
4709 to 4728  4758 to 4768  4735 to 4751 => -0.03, 62.1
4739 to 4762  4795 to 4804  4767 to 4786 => 0.03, 64.3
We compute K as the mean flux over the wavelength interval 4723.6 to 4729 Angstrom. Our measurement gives 63.7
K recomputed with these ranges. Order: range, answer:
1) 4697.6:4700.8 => 60.1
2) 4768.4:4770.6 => 61.5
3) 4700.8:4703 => 57.8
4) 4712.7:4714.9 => 62.1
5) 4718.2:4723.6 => 64.2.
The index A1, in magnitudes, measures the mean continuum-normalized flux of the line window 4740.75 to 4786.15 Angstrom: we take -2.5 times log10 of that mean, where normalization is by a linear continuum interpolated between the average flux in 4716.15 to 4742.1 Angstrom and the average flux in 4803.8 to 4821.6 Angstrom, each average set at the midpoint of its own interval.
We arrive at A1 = 0.01 mag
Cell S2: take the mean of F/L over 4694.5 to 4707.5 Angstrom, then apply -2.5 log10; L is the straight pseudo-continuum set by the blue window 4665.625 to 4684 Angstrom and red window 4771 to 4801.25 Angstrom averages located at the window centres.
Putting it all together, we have 0.03 mag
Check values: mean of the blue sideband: 60.5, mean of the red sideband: 63.2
